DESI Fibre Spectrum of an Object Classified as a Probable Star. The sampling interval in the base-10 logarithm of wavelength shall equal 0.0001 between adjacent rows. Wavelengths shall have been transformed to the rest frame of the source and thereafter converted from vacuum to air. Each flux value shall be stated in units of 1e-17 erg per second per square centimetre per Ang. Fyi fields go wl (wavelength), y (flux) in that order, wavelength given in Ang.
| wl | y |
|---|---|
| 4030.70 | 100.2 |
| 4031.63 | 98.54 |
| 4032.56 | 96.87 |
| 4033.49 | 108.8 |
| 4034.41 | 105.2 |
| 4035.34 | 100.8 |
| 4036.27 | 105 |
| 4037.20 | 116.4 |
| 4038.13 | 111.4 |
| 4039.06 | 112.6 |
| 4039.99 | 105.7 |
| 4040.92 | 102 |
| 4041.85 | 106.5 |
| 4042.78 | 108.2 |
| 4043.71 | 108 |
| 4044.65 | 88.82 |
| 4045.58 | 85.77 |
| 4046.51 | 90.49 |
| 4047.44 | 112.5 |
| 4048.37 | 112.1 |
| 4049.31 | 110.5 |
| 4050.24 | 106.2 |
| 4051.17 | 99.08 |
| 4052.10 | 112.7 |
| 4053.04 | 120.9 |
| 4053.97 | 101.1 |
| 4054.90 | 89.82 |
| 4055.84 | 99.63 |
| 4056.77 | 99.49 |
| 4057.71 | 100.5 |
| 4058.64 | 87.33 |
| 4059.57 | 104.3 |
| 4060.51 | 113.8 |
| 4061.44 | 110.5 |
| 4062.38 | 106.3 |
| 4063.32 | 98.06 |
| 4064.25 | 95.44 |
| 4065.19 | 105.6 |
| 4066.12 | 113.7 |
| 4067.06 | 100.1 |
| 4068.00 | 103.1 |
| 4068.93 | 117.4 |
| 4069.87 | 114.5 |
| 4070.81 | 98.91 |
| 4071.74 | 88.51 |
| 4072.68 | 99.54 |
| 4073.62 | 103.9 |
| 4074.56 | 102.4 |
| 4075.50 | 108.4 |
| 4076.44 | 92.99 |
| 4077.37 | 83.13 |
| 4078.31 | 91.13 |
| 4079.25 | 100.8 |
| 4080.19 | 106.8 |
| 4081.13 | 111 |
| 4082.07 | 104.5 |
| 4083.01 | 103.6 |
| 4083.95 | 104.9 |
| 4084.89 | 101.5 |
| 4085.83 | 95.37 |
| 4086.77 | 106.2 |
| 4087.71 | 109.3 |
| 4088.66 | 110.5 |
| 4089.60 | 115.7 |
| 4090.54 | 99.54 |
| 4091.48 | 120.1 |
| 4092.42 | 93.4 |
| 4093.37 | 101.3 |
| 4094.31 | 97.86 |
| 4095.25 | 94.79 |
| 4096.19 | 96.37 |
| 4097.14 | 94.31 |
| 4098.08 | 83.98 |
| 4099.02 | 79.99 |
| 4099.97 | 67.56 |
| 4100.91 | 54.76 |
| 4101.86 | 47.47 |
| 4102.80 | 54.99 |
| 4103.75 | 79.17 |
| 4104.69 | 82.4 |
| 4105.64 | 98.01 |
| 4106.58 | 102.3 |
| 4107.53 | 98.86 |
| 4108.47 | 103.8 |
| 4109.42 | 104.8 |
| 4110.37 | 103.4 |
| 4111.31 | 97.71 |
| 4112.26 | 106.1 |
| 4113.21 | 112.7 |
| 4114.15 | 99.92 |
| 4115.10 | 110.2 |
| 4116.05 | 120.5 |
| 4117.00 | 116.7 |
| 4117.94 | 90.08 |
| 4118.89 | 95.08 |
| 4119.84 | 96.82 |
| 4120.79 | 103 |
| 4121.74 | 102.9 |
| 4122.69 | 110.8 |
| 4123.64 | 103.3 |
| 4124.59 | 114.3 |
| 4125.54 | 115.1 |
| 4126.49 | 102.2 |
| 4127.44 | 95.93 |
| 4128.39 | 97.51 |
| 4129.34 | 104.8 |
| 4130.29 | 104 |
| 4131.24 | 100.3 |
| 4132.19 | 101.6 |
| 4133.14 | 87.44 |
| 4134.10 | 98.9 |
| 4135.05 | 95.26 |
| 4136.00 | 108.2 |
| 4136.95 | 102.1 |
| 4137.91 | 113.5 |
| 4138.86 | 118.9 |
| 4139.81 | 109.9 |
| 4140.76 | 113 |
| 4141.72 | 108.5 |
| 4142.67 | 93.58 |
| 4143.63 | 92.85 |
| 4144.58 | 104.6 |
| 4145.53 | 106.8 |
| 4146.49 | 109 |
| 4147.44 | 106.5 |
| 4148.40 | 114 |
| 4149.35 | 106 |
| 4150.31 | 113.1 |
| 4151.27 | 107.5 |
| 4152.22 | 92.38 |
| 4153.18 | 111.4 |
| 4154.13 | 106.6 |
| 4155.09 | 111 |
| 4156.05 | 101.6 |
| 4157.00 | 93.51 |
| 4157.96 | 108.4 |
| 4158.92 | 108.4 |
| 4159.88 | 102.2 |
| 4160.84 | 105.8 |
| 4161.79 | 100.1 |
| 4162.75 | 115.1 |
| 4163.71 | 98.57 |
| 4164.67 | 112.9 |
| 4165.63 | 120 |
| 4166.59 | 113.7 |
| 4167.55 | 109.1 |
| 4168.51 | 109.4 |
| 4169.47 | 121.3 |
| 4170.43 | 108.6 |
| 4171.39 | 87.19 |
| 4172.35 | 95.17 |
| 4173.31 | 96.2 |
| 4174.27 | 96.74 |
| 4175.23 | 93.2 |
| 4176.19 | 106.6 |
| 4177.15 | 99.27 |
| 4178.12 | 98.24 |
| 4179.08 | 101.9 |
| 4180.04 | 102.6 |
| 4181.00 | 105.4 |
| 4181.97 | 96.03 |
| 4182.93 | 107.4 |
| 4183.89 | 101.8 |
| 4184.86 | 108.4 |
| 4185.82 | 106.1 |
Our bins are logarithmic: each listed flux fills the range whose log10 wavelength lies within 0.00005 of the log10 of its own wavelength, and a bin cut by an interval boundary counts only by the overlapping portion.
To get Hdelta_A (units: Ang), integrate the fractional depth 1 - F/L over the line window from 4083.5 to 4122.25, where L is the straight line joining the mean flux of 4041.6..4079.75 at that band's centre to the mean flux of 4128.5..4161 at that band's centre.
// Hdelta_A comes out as 2.6 Ang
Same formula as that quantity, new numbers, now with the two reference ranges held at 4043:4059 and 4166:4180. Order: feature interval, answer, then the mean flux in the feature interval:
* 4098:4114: 2.33 Ang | 87.3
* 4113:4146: -0.61 Ang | 104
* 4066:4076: -0.24 Ang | 104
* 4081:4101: 0.76 Ang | 98.2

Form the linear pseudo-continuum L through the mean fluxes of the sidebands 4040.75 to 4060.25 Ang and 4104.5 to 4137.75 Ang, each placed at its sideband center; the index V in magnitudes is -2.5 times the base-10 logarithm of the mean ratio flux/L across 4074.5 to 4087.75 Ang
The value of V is 0.01 mag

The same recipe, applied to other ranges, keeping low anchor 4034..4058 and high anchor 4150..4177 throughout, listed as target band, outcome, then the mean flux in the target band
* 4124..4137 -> 0.03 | 102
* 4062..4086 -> 0.03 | 102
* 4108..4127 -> -0.01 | 105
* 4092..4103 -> 0.28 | 81.1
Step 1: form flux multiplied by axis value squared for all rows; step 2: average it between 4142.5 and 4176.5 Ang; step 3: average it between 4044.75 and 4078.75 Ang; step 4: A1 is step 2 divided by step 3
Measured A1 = 1.08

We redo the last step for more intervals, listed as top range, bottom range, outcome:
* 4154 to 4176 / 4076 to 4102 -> 1.14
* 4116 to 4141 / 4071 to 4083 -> 1.07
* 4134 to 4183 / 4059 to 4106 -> 1.12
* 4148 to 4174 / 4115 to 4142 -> 1.03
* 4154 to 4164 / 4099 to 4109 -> 1.36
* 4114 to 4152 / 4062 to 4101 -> 1.08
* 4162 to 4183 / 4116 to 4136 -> 1.04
